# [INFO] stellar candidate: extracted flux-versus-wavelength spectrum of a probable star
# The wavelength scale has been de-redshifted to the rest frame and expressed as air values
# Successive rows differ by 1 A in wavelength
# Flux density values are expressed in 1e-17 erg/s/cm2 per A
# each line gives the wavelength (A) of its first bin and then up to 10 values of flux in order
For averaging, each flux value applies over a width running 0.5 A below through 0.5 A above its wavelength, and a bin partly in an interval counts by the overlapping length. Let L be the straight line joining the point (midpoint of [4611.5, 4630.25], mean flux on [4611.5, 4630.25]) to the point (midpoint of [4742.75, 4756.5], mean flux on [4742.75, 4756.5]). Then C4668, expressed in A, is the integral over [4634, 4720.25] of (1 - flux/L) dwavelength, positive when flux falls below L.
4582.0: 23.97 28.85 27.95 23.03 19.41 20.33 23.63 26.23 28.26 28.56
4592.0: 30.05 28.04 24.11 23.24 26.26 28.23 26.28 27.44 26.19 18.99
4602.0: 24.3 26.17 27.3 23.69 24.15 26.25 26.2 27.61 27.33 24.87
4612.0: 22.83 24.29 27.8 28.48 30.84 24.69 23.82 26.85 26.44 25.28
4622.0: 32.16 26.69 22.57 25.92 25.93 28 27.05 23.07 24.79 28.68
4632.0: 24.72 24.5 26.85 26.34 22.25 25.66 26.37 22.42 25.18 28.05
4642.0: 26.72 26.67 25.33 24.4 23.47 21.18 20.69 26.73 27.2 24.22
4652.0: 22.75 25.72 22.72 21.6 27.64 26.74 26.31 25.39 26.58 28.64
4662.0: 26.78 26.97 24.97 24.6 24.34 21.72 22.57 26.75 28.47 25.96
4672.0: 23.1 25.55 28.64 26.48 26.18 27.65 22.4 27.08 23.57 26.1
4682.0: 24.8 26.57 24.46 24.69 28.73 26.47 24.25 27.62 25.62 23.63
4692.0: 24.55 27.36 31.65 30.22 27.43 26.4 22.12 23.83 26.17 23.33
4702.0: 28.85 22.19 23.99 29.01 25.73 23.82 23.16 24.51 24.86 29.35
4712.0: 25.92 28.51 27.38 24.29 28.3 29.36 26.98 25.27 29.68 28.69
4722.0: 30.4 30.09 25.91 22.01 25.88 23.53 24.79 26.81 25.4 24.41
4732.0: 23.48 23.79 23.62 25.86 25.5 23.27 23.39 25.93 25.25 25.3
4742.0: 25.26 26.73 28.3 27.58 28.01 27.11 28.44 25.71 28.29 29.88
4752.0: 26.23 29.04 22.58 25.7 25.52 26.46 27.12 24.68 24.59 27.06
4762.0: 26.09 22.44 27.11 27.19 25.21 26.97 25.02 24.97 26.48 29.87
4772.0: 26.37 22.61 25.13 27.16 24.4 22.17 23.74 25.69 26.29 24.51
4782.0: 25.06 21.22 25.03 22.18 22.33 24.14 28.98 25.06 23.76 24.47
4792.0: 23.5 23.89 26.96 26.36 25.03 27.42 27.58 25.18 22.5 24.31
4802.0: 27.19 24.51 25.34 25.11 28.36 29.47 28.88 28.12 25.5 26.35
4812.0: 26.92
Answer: 3.0 A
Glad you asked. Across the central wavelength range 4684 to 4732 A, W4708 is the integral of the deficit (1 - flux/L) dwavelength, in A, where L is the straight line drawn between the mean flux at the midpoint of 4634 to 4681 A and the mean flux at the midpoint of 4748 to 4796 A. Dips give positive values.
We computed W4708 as -1.60 A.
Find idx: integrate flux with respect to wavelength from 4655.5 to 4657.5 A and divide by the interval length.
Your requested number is 27.2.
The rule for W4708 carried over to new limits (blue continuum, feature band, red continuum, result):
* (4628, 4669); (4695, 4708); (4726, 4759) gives 0.1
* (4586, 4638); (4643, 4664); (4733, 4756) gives 0.7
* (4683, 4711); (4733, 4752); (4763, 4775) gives -0.2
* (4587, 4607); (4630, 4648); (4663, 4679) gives 0.3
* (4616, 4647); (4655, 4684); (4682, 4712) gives 0.1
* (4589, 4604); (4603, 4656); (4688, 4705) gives 1.2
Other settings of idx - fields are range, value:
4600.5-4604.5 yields 24.2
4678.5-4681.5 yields 25.6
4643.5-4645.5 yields 24.9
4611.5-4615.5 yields 25.9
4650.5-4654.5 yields 23.9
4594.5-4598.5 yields 26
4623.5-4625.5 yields 24.2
